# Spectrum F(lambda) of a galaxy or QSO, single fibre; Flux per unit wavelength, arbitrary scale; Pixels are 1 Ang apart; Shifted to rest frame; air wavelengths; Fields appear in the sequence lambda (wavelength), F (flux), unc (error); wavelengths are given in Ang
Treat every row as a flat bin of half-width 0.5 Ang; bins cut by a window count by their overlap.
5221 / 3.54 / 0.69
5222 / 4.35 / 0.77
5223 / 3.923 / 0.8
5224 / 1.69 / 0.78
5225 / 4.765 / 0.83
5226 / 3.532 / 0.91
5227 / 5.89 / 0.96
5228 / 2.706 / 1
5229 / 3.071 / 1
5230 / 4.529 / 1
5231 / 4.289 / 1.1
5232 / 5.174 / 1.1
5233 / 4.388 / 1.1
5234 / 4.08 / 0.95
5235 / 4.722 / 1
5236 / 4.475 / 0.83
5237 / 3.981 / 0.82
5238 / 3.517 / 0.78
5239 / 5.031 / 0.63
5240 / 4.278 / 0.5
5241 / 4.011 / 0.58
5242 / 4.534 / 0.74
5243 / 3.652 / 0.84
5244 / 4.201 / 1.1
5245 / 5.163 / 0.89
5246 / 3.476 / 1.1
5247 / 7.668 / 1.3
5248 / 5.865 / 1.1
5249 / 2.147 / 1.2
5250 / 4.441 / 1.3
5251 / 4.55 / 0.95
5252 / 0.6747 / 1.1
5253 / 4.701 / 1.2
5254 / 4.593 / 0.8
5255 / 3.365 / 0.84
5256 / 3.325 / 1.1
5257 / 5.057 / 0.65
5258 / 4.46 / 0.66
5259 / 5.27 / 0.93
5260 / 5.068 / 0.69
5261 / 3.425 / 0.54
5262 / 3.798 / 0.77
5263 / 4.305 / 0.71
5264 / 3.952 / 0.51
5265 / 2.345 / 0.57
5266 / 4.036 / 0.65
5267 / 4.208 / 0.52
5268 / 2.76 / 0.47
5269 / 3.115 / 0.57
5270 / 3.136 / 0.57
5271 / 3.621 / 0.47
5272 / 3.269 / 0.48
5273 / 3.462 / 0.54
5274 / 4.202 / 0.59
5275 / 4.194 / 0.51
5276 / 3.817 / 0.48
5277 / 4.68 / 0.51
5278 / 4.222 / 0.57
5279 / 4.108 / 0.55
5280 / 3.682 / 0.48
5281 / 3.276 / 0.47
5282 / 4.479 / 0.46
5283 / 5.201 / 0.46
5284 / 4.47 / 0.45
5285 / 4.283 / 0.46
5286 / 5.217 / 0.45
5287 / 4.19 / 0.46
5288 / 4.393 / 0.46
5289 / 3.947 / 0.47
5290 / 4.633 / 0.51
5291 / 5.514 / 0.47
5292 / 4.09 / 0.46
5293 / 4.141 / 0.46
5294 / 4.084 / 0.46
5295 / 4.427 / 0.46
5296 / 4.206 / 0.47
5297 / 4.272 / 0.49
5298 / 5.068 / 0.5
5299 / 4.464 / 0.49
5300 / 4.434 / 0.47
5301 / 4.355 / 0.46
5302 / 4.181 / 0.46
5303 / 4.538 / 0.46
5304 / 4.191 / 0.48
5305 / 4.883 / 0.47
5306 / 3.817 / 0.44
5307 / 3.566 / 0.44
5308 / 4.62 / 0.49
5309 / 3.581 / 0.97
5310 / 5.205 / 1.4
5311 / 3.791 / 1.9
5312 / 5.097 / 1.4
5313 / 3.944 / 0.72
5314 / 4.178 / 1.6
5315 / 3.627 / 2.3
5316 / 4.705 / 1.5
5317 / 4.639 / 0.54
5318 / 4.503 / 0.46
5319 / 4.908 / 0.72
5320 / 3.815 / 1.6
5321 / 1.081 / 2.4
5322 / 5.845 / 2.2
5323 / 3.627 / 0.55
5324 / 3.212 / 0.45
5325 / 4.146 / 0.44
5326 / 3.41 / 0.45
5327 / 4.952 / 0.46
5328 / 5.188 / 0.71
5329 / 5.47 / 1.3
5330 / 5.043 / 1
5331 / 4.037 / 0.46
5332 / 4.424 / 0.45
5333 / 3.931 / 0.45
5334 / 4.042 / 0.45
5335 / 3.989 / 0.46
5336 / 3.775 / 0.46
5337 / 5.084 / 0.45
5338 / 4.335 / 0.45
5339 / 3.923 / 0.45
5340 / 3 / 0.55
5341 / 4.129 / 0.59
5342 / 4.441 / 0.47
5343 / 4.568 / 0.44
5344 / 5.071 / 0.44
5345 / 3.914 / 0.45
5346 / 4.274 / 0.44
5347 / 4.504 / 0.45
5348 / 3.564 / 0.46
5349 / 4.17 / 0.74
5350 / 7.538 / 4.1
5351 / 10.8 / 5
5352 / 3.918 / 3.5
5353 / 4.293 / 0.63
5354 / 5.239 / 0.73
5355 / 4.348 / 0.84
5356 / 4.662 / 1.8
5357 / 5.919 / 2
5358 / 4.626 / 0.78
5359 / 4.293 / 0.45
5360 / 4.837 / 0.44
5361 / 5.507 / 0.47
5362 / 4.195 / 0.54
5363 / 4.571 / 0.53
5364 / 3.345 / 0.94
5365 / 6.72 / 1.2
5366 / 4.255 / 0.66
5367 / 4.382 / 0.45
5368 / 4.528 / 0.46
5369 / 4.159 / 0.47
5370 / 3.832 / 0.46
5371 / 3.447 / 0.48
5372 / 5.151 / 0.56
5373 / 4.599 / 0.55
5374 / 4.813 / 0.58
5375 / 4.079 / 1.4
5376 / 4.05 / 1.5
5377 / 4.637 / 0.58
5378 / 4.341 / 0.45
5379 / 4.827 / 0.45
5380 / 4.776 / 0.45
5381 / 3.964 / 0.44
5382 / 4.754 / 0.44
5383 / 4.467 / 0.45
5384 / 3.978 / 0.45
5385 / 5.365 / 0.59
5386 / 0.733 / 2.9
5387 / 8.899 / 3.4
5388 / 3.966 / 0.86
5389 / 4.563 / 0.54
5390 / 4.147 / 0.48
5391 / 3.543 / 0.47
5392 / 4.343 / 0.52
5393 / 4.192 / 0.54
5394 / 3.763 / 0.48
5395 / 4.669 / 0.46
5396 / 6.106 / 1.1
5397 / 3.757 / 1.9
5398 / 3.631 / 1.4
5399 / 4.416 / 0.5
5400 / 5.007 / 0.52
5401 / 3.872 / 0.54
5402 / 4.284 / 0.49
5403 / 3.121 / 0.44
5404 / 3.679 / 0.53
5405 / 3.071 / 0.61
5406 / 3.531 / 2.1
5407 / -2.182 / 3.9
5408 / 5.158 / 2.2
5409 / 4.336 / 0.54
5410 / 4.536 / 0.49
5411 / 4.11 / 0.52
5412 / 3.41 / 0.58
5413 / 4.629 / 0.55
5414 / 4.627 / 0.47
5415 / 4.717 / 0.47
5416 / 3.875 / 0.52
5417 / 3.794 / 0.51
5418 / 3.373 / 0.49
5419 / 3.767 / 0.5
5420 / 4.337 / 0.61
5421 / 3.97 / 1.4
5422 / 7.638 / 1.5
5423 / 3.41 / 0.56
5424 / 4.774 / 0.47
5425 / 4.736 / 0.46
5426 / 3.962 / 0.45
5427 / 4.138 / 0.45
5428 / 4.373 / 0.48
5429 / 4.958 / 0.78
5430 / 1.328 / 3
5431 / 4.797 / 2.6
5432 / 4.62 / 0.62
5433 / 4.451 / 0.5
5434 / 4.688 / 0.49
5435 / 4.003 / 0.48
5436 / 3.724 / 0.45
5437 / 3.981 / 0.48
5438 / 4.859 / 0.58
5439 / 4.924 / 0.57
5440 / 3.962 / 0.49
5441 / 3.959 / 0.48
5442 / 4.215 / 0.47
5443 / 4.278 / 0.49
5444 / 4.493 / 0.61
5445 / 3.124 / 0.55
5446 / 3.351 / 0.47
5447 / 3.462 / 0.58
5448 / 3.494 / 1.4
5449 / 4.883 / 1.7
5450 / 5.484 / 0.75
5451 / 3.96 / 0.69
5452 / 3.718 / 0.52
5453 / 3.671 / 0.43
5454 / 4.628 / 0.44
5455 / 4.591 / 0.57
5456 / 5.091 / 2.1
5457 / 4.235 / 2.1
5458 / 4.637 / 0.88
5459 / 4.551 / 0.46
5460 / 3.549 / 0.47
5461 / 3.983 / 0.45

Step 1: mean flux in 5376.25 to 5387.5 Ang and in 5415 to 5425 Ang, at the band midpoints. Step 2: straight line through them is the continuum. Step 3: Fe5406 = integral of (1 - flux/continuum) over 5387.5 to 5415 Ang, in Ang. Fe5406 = 3.3 Ang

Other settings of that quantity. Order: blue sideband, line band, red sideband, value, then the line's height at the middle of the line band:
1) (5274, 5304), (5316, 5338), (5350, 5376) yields 1.71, 4.62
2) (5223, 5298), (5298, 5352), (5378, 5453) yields -3.70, 4.14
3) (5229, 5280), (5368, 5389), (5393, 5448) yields -1.95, 4.07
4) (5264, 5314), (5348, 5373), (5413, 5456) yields -4.32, 4.19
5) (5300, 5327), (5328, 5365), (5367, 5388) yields -3.30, 4.31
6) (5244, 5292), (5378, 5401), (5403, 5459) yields -1.87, 4.1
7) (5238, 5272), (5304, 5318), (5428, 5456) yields -0.71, 4.08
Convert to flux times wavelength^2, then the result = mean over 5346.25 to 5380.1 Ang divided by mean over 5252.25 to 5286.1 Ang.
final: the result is 1.24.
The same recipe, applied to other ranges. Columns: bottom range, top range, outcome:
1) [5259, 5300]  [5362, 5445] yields 1.08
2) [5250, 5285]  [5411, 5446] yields 1.14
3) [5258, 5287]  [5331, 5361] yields 1.20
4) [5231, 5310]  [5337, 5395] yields 1.13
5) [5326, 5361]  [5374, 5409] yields 0.89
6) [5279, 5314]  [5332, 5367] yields 1.10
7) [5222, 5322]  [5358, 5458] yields 1.07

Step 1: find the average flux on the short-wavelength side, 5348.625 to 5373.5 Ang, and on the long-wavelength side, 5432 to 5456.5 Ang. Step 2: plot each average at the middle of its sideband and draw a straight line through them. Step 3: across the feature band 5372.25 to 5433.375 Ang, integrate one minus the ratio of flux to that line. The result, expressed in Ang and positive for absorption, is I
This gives 5.1 Ang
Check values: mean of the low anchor 4.94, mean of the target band 4.19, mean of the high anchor 4.22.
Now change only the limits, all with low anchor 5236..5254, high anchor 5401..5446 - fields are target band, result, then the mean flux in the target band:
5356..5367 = -1.9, 4.8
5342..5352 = -2.8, 5.26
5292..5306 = -0.6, 4.37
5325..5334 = -0.8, 4.51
